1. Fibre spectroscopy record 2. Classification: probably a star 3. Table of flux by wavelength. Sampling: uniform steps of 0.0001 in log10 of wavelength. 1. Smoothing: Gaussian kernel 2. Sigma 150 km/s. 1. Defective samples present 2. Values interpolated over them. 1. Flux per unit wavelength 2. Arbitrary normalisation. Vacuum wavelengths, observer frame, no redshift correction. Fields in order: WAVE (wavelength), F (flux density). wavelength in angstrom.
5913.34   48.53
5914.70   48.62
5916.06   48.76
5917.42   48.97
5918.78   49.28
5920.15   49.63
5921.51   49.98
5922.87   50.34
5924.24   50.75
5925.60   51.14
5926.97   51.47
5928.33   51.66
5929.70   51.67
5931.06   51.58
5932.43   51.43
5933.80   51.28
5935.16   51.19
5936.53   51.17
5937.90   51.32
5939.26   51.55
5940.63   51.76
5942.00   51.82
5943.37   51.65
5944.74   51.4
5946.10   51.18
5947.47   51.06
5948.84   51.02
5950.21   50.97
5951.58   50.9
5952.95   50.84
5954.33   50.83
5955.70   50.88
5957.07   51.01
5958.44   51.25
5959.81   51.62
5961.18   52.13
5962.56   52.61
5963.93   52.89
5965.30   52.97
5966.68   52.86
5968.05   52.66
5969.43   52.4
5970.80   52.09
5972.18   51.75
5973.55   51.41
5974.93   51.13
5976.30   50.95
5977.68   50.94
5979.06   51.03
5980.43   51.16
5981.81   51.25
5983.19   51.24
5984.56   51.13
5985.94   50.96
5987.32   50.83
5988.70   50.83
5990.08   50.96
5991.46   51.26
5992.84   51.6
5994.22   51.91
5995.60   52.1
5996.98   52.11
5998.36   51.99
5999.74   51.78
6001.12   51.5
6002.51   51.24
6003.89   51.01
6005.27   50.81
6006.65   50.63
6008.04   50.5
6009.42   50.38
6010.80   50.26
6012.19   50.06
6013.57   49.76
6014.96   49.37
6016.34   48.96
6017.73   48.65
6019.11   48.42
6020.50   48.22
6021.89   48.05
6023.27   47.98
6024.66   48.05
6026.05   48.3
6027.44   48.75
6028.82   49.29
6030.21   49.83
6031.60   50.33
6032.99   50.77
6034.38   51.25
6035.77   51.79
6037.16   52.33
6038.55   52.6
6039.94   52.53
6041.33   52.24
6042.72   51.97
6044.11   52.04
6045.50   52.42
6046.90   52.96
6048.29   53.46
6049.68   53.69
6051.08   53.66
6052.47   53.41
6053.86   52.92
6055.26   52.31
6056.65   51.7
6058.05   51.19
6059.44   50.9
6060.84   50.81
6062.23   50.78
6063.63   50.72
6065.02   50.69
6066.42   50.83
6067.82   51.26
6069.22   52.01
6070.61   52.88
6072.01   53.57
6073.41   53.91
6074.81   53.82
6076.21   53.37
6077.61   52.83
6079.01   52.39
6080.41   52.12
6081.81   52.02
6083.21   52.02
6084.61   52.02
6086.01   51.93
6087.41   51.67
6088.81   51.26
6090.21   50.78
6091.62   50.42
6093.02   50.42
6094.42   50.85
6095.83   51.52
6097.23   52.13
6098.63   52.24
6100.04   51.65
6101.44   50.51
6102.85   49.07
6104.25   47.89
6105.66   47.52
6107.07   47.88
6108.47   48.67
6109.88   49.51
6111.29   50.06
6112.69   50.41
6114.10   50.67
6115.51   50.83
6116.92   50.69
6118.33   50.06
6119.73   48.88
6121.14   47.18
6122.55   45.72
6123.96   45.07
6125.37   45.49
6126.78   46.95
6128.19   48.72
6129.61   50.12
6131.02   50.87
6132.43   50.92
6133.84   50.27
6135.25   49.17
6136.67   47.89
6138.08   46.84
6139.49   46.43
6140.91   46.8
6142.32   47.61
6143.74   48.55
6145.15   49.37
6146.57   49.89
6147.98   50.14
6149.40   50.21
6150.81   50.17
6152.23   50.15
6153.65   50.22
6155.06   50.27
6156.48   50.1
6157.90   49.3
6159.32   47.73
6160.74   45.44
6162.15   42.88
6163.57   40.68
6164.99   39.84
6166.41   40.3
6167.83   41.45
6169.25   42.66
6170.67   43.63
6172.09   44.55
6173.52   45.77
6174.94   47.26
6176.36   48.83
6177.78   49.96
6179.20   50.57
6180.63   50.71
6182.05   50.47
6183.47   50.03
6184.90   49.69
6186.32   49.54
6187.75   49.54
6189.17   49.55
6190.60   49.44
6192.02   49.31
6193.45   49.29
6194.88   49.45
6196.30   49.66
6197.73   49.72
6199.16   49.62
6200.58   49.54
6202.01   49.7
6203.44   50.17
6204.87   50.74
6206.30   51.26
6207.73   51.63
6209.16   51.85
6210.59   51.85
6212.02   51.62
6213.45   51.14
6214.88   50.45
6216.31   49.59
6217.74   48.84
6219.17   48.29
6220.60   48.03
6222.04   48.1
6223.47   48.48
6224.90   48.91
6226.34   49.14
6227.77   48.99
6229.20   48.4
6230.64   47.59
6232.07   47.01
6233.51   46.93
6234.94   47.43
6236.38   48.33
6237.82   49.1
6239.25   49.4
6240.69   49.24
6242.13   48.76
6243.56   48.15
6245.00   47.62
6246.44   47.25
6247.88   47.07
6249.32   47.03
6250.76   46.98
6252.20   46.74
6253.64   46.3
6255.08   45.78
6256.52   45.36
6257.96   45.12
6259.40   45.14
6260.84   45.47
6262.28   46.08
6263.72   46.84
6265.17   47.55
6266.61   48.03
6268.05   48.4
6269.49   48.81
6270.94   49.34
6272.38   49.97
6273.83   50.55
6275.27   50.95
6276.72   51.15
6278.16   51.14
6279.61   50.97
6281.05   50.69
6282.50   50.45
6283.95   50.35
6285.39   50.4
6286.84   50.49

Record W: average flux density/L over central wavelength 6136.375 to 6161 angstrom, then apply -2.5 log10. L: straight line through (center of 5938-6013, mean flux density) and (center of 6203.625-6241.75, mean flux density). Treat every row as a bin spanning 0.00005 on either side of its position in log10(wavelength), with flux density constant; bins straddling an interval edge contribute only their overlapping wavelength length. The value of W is 0.03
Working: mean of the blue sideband 51.4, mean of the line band 48.8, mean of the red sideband 49.3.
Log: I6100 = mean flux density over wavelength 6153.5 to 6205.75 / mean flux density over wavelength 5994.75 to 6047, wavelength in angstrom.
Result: 0.95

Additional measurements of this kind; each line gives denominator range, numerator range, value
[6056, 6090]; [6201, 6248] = 0.95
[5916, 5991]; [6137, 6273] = 0.94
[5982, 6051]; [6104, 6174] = 0.94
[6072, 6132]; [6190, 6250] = 0.98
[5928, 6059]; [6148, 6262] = 0.94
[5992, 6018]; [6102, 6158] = 0.96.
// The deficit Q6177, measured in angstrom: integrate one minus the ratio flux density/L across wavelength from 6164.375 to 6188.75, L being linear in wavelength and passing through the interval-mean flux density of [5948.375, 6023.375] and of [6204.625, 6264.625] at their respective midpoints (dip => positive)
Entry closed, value 1.0 angstrom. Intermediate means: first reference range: 51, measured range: 46.8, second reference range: 48.3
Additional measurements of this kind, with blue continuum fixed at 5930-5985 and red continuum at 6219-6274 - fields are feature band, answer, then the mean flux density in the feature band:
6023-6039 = 0.13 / 50.1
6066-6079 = -0.71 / 52.7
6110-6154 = 0.27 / 48.9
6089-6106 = -0.29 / 50.5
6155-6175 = 1.74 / 44.5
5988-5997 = -0.08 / 51.5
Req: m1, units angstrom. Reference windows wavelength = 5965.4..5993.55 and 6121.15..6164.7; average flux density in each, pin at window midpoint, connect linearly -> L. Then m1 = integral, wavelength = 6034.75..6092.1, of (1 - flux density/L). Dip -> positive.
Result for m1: -2.8 angstrom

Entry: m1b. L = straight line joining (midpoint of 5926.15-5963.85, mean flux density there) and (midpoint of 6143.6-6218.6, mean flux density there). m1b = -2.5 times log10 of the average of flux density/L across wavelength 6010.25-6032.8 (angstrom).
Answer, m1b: 0.03 mag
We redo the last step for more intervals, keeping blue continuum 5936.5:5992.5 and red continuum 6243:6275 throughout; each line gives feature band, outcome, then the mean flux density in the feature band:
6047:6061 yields -0.048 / 52.5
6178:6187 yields -0.039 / 50.2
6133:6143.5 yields 0.024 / 47.9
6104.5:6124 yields 0.010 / 48.9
